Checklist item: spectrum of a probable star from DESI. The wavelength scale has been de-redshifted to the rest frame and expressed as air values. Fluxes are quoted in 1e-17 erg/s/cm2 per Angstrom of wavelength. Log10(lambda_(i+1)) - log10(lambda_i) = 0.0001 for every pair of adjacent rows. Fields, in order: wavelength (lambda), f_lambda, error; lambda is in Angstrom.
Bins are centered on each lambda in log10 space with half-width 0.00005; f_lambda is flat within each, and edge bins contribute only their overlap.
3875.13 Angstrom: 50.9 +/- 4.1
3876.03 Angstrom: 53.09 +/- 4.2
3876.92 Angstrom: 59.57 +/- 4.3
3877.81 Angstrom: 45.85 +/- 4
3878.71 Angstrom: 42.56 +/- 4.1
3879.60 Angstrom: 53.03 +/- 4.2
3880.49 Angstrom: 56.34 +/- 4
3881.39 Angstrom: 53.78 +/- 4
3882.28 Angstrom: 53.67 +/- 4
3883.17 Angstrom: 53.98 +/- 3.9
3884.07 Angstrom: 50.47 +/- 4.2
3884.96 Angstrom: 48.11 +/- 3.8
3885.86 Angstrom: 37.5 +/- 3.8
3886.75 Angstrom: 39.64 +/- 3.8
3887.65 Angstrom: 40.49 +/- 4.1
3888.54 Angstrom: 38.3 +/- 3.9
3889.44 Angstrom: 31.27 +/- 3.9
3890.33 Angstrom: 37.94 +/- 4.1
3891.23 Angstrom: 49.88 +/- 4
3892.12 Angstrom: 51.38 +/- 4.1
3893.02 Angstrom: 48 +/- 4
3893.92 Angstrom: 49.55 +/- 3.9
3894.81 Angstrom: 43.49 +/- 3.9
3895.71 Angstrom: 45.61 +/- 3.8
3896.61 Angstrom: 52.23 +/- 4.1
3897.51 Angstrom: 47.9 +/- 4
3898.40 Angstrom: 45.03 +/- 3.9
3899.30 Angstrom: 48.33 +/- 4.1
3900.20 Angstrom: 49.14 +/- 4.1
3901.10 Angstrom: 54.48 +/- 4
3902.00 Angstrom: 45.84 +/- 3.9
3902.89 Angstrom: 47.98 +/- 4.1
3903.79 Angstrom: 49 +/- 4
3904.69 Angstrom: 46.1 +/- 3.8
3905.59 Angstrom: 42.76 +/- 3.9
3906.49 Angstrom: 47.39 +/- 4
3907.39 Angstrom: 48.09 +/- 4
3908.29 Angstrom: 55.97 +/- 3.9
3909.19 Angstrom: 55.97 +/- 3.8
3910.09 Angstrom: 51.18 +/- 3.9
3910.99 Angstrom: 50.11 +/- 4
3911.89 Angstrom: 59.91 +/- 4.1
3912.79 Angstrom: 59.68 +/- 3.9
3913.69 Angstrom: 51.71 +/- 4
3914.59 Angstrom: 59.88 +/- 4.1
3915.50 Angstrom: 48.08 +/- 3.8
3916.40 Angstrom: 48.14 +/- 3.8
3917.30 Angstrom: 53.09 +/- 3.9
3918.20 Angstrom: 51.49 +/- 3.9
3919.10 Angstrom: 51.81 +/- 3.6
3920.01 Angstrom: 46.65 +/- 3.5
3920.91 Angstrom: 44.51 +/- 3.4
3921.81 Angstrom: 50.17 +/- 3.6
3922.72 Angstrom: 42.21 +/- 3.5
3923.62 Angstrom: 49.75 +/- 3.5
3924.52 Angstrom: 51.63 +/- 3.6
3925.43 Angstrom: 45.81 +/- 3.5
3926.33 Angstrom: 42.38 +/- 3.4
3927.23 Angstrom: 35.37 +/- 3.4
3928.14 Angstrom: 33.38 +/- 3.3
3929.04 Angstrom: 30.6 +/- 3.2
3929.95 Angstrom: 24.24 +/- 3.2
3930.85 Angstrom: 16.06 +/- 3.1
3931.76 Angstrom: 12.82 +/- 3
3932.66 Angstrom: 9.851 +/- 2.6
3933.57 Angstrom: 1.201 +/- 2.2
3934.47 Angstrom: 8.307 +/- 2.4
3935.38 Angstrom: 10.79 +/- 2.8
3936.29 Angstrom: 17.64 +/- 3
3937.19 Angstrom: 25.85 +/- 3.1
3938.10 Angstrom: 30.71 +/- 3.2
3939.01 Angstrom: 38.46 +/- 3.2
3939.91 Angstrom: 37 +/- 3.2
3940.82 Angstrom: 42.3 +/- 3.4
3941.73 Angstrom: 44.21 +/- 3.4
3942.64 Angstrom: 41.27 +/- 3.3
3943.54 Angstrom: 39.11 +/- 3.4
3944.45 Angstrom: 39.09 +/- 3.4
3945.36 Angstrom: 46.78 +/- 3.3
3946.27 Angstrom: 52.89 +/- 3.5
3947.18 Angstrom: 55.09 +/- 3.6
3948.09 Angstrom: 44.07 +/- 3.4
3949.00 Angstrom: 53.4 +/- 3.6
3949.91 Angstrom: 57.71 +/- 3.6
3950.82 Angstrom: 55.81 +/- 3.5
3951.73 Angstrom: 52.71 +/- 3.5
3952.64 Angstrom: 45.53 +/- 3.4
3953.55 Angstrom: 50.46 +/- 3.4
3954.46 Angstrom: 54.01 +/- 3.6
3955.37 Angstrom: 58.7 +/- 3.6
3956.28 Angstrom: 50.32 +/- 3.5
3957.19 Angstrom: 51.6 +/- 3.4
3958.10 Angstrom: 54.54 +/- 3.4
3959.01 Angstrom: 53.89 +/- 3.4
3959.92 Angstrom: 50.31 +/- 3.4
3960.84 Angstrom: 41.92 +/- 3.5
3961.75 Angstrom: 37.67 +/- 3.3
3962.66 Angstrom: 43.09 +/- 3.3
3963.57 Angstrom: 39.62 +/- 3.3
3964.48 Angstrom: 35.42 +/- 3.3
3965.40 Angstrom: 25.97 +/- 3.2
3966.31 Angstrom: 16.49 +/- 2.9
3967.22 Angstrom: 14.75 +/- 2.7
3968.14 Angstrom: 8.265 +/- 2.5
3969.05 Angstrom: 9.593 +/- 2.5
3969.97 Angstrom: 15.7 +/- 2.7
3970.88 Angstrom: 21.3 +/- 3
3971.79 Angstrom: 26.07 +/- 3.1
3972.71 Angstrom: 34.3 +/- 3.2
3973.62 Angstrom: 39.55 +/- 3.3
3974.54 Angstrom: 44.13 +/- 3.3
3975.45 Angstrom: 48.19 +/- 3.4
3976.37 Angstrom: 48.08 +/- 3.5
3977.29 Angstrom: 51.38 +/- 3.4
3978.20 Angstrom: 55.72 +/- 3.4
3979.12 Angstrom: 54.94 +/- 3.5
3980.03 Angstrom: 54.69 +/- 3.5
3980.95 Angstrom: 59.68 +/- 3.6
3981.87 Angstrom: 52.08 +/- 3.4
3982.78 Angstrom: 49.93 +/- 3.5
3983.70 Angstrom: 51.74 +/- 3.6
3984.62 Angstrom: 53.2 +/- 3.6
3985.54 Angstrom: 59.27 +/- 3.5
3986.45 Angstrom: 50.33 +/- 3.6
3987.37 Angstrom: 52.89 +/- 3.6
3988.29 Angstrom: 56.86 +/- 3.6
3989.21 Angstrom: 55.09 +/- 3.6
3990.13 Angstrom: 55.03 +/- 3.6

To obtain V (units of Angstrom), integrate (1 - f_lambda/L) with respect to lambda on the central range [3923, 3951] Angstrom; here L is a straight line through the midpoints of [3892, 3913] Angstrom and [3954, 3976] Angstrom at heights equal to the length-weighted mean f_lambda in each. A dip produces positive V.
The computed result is 4.59 Angstrom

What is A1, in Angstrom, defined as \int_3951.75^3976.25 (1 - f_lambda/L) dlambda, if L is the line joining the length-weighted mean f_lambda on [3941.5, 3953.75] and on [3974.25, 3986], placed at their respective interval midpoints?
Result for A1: 6.13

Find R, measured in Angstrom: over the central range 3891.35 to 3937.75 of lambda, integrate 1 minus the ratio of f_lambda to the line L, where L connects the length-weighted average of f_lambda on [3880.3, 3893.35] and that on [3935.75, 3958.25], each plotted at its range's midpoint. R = 3.4 Angstrom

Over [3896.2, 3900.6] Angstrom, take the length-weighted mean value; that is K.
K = 48.5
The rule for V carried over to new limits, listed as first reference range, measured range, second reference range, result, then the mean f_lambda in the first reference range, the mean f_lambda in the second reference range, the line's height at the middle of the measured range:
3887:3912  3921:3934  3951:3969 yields 3.60 Angstrom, 47.4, 40.8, 44.4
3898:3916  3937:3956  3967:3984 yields -1.01 Angstrom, 50.8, 39.2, 44.1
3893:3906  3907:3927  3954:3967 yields -1.81 Angstrom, 47.7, 43.3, 46.4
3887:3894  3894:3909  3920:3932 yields -2.55 Angstrom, 42.9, 37.6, 41.3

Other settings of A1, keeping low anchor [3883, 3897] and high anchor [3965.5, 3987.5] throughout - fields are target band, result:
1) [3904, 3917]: -2.44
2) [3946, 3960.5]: -3.91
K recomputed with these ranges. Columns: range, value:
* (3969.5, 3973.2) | 24.5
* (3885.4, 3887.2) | 38.5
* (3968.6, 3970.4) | 12.6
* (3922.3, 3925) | 47.9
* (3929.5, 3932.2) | 17.7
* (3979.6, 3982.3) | 55.4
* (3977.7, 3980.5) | 55.2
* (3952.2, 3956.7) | 51.9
